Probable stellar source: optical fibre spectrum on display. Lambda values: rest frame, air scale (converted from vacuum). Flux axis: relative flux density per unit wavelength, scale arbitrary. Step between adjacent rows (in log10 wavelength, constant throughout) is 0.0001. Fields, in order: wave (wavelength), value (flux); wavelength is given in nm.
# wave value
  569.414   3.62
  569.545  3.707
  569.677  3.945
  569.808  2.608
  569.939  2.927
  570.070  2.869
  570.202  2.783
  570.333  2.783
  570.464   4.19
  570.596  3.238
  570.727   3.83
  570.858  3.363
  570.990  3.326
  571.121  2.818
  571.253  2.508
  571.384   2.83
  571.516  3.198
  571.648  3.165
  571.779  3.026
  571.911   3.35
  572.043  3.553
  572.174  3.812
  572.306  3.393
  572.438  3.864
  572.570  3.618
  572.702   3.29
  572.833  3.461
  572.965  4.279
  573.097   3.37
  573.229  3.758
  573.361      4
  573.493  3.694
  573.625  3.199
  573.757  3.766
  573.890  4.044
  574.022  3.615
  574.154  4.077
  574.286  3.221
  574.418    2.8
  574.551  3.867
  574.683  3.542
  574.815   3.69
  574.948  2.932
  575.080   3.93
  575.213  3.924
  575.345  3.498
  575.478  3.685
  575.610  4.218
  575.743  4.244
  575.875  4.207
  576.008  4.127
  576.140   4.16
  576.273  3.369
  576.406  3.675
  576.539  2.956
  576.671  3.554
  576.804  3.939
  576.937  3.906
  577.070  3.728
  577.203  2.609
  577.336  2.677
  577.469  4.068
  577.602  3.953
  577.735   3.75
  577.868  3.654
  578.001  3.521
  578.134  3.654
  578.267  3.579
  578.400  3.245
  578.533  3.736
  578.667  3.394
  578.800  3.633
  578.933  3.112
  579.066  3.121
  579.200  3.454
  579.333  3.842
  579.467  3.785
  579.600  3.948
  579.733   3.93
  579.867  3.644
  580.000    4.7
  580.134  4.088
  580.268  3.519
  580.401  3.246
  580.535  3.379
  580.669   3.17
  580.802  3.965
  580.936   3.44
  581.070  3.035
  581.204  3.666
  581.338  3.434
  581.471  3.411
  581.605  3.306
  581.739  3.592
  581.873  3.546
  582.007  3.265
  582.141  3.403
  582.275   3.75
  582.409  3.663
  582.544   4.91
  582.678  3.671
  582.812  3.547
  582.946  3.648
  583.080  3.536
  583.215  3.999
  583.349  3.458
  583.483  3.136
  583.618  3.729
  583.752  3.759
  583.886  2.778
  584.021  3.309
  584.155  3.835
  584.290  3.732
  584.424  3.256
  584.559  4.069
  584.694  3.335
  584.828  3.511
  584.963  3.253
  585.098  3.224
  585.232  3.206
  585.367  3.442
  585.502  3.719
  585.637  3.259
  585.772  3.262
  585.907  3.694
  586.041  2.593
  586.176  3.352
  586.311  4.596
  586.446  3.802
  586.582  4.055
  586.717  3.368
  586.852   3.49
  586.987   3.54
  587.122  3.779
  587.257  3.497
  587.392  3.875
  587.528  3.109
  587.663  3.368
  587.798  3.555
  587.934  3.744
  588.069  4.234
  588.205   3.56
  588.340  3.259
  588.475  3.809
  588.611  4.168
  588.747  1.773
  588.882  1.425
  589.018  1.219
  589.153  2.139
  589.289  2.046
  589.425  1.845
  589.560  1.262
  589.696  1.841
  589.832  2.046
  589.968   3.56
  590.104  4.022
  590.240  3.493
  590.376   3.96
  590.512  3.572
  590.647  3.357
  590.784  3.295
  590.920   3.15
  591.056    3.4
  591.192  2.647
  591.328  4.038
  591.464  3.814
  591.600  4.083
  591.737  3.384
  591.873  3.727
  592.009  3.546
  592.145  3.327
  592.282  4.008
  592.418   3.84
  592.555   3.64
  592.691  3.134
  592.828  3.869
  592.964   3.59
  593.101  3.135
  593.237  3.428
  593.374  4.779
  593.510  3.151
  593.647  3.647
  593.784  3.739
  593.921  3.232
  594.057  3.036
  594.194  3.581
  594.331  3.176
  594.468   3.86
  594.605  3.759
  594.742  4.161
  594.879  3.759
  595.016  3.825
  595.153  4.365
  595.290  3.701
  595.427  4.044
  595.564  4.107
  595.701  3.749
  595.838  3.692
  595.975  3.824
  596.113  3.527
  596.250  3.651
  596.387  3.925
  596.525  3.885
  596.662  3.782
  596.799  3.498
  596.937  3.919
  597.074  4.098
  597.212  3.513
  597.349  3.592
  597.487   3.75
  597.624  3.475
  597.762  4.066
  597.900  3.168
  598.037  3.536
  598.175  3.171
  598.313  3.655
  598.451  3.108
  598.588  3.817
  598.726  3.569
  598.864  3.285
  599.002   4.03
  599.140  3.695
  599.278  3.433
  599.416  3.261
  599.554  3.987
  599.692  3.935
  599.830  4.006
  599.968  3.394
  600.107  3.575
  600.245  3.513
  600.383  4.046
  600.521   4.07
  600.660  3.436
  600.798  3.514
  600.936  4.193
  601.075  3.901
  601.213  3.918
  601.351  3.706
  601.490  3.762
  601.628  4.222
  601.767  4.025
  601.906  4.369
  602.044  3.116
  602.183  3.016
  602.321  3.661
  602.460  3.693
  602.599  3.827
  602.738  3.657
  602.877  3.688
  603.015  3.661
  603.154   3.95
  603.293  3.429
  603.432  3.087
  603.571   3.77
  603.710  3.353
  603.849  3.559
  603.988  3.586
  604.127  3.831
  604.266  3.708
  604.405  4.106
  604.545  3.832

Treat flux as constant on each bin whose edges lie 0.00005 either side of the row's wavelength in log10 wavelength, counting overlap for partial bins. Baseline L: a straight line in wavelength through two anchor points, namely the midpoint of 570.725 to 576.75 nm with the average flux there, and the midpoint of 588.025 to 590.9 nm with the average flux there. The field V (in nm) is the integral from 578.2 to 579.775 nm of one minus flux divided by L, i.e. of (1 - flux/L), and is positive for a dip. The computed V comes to -0.114 nm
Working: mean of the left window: 3.56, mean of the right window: 2.84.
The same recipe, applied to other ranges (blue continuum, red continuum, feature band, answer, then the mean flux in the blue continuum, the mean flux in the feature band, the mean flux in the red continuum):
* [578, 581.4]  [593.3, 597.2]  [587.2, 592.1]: 0.75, 3.59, 3.13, 3.76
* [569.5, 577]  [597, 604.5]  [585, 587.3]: 0.05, 3.52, 3.52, 3.68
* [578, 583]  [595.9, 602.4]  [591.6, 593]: 0.01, 3.61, 3.63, 3.69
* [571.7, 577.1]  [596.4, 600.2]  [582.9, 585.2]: 0.10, 3.67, 3.5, 3.64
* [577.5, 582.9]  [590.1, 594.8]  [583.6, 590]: 0.70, 3.62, 3.21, 3.58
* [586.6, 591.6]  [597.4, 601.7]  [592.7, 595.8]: -0.27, 3.14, 3.7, 3.68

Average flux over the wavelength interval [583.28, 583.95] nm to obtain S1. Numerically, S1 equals 3.38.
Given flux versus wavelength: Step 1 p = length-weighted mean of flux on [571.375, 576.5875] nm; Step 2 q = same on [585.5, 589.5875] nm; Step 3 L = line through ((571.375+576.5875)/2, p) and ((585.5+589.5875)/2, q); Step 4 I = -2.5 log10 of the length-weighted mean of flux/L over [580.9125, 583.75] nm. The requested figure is -0.07 mag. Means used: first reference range 3.62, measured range 3.58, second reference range 3.18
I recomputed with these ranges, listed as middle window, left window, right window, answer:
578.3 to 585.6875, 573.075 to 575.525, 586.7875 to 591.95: -0.06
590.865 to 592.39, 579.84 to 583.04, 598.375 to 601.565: 0.03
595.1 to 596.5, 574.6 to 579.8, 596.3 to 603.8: -0.05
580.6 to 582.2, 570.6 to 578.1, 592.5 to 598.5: 0.05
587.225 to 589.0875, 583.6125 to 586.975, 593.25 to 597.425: 0.13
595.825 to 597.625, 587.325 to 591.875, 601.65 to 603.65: -0.10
